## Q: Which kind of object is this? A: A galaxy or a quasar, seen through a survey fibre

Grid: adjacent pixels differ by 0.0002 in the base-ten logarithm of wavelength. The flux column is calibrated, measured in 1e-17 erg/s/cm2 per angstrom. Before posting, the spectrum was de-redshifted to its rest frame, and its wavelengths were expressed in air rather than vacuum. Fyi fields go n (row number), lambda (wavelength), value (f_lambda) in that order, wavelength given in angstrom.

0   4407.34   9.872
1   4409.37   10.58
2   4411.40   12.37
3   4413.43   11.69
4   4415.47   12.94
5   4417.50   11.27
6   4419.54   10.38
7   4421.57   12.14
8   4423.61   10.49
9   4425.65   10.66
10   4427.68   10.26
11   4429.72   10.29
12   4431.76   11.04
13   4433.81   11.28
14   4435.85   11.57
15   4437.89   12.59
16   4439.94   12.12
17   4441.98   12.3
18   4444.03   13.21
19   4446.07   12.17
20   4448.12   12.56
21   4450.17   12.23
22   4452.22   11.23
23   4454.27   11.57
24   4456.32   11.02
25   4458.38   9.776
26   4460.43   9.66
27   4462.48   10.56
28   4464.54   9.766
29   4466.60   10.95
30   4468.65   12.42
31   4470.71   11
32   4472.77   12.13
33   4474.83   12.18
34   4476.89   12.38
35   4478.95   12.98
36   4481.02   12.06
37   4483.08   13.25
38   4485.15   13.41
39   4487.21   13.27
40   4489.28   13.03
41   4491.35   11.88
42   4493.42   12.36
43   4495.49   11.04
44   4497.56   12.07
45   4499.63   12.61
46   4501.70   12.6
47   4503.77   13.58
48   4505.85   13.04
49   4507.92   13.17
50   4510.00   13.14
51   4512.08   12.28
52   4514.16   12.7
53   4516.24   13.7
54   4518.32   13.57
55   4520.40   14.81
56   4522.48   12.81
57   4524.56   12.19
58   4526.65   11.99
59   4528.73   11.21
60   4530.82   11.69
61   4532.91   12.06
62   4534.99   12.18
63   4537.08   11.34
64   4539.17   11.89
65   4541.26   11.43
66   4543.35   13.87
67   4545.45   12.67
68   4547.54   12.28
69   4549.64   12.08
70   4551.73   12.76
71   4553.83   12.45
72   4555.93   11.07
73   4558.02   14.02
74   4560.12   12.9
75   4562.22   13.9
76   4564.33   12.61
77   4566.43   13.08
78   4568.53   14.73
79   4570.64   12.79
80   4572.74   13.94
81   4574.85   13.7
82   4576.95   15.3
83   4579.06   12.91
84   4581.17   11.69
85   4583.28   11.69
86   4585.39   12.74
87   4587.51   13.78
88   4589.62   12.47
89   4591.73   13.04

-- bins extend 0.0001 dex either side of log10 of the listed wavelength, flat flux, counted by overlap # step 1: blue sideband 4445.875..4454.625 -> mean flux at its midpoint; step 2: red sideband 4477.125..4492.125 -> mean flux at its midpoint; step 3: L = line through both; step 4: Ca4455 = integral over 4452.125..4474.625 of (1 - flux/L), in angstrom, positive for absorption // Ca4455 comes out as 2.5 angstrom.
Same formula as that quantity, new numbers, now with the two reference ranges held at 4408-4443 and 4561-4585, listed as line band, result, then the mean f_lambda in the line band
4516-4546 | 0.67 angstrom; 12.5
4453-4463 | 1.08 angstrom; 10.5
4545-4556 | 0.59 angstrom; 12.3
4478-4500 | -0.60 angstrom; 12.5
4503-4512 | -0.49 angstrom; 13.1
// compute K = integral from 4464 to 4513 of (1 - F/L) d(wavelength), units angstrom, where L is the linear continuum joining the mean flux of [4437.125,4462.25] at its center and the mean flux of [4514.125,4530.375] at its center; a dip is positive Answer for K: -0.4 angstrom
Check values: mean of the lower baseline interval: 11.7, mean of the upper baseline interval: 12.8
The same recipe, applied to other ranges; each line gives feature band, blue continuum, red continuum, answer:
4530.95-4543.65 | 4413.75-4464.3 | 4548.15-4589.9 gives 0.6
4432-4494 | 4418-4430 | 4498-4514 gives -0.7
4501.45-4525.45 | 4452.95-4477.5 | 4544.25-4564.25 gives -2.4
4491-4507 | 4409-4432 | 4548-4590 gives -0.3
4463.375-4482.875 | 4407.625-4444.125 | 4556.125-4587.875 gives 0.3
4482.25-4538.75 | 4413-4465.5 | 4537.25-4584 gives -1.8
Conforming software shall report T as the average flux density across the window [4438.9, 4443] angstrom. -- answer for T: 12.2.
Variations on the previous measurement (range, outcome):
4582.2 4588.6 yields 12.7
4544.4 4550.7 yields 12.3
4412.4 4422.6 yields 11.7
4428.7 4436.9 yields 11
